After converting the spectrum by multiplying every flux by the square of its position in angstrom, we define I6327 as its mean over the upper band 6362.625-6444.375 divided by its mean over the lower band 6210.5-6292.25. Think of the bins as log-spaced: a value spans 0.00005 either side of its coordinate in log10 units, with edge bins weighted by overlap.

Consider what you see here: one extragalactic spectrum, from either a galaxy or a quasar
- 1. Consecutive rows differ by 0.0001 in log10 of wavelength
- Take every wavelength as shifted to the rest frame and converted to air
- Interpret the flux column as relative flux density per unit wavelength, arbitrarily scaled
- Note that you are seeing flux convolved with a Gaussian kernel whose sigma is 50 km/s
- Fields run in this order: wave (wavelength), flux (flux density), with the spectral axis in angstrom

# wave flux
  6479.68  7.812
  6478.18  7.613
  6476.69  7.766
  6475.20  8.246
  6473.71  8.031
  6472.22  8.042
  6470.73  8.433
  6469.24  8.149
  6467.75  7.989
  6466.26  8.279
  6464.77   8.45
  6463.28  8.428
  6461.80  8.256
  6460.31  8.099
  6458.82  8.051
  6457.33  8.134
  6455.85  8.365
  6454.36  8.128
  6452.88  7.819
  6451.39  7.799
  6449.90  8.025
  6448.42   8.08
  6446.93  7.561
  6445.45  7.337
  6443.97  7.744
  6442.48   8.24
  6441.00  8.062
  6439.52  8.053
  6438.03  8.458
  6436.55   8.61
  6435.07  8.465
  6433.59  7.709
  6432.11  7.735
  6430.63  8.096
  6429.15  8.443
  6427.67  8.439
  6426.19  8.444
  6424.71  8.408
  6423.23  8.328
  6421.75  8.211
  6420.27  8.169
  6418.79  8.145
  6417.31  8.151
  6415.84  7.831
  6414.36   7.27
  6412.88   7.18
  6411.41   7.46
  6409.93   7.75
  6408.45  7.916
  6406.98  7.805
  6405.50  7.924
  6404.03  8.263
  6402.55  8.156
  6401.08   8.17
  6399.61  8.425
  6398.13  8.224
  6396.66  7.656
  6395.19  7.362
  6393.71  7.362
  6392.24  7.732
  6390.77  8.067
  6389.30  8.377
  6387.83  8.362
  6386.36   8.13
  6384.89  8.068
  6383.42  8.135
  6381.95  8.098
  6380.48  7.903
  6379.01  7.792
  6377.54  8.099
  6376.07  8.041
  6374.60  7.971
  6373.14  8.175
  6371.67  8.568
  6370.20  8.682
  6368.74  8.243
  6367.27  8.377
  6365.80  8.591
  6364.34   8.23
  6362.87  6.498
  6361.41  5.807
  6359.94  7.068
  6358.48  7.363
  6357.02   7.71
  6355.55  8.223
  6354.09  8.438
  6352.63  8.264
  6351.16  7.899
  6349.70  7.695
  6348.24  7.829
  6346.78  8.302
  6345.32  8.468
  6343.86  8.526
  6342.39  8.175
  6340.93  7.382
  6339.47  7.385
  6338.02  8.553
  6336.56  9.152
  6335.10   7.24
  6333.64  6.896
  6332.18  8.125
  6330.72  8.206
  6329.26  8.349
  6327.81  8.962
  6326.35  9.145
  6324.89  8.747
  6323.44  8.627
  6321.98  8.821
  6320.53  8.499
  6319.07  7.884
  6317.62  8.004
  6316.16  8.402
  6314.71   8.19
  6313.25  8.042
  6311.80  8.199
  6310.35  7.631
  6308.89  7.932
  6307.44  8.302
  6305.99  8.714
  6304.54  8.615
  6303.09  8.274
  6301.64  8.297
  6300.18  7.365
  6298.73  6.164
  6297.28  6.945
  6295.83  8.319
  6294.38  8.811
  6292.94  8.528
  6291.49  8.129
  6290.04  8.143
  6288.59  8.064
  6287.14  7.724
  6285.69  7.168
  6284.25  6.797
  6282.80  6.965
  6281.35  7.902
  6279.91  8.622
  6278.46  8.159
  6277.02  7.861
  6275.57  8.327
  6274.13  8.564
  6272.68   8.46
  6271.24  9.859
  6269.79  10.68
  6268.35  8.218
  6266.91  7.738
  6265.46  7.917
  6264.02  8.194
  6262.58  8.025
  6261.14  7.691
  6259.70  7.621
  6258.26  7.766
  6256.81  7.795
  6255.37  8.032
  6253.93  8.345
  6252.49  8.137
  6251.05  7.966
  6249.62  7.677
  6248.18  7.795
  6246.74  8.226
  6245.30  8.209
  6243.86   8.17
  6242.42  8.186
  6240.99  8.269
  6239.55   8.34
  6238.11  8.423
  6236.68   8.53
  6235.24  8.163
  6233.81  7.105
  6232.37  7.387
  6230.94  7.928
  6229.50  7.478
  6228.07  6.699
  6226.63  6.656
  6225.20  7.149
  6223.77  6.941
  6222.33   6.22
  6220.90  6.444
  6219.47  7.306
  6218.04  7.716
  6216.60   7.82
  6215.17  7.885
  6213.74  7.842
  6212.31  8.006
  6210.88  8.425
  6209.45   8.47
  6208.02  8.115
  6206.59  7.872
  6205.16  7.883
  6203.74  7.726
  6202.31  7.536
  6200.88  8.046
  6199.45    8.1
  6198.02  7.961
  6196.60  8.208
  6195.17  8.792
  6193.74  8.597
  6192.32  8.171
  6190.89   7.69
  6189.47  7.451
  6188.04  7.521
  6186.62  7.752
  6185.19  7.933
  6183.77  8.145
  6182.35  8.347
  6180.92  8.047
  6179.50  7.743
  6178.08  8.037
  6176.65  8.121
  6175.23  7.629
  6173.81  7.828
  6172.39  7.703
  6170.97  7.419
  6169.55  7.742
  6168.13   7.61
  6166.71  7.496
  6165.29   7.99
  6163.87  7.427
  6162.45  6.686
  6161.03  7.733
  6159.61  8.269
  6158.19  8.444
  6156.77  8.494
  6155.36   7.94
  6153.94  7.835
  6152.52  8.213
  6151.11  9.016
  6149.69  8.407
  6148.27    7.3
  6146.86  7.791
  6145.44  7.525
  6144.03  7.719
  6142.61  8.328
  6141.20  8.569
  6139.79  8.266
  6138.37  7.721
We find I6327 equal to 1.07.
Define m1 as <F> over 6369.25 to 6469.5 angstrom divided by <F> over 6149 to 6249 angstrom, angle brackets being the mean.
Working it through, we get 1.0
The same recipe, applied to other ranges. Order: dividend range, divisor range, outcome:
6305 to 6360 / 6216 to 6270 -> 1.05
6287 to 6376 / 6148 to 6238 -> 1.03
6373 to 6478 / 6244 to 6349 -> 0.99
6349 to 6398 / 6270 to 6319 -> 0.98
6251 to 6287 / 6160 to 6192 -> 1.05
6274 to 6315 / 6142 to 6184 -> 1.01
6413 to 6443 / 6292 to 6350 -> 1.00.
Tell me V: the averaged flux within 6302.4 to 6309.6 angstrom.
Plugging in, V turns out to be 8.38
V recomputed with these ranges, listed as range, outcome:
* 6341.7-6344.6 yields 8.33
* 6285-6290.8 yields 7.77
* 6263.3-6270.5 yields 8.55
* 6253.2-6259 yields 7.97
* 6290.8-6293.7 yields 8.36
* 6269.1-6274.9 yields 9.37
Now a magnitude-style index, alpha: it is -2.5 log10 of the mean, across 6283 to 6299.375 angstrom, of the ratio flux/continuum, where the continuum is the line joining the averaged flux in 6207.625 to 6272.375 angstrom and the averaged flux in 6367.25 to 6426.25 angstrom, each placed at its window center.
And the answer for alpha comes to 0.03 mag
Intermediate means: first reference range 7.9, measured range 7.69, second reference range 8.03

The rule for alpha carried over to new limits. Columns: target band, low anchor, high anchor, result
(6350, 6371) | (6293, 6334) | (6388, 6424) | 0.03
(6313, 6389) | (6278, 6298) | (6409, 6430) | -0.02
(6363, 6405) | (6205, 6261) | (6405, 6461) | -0.02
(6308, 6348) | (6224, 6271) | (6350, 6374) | -0.04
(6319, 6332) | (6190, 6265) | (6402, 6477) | -0.09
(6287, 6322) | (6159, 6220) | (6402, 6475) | -0.01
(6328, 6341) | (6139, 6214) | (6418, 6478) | 0.01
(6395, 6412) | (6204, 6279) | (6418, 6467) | 0.02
